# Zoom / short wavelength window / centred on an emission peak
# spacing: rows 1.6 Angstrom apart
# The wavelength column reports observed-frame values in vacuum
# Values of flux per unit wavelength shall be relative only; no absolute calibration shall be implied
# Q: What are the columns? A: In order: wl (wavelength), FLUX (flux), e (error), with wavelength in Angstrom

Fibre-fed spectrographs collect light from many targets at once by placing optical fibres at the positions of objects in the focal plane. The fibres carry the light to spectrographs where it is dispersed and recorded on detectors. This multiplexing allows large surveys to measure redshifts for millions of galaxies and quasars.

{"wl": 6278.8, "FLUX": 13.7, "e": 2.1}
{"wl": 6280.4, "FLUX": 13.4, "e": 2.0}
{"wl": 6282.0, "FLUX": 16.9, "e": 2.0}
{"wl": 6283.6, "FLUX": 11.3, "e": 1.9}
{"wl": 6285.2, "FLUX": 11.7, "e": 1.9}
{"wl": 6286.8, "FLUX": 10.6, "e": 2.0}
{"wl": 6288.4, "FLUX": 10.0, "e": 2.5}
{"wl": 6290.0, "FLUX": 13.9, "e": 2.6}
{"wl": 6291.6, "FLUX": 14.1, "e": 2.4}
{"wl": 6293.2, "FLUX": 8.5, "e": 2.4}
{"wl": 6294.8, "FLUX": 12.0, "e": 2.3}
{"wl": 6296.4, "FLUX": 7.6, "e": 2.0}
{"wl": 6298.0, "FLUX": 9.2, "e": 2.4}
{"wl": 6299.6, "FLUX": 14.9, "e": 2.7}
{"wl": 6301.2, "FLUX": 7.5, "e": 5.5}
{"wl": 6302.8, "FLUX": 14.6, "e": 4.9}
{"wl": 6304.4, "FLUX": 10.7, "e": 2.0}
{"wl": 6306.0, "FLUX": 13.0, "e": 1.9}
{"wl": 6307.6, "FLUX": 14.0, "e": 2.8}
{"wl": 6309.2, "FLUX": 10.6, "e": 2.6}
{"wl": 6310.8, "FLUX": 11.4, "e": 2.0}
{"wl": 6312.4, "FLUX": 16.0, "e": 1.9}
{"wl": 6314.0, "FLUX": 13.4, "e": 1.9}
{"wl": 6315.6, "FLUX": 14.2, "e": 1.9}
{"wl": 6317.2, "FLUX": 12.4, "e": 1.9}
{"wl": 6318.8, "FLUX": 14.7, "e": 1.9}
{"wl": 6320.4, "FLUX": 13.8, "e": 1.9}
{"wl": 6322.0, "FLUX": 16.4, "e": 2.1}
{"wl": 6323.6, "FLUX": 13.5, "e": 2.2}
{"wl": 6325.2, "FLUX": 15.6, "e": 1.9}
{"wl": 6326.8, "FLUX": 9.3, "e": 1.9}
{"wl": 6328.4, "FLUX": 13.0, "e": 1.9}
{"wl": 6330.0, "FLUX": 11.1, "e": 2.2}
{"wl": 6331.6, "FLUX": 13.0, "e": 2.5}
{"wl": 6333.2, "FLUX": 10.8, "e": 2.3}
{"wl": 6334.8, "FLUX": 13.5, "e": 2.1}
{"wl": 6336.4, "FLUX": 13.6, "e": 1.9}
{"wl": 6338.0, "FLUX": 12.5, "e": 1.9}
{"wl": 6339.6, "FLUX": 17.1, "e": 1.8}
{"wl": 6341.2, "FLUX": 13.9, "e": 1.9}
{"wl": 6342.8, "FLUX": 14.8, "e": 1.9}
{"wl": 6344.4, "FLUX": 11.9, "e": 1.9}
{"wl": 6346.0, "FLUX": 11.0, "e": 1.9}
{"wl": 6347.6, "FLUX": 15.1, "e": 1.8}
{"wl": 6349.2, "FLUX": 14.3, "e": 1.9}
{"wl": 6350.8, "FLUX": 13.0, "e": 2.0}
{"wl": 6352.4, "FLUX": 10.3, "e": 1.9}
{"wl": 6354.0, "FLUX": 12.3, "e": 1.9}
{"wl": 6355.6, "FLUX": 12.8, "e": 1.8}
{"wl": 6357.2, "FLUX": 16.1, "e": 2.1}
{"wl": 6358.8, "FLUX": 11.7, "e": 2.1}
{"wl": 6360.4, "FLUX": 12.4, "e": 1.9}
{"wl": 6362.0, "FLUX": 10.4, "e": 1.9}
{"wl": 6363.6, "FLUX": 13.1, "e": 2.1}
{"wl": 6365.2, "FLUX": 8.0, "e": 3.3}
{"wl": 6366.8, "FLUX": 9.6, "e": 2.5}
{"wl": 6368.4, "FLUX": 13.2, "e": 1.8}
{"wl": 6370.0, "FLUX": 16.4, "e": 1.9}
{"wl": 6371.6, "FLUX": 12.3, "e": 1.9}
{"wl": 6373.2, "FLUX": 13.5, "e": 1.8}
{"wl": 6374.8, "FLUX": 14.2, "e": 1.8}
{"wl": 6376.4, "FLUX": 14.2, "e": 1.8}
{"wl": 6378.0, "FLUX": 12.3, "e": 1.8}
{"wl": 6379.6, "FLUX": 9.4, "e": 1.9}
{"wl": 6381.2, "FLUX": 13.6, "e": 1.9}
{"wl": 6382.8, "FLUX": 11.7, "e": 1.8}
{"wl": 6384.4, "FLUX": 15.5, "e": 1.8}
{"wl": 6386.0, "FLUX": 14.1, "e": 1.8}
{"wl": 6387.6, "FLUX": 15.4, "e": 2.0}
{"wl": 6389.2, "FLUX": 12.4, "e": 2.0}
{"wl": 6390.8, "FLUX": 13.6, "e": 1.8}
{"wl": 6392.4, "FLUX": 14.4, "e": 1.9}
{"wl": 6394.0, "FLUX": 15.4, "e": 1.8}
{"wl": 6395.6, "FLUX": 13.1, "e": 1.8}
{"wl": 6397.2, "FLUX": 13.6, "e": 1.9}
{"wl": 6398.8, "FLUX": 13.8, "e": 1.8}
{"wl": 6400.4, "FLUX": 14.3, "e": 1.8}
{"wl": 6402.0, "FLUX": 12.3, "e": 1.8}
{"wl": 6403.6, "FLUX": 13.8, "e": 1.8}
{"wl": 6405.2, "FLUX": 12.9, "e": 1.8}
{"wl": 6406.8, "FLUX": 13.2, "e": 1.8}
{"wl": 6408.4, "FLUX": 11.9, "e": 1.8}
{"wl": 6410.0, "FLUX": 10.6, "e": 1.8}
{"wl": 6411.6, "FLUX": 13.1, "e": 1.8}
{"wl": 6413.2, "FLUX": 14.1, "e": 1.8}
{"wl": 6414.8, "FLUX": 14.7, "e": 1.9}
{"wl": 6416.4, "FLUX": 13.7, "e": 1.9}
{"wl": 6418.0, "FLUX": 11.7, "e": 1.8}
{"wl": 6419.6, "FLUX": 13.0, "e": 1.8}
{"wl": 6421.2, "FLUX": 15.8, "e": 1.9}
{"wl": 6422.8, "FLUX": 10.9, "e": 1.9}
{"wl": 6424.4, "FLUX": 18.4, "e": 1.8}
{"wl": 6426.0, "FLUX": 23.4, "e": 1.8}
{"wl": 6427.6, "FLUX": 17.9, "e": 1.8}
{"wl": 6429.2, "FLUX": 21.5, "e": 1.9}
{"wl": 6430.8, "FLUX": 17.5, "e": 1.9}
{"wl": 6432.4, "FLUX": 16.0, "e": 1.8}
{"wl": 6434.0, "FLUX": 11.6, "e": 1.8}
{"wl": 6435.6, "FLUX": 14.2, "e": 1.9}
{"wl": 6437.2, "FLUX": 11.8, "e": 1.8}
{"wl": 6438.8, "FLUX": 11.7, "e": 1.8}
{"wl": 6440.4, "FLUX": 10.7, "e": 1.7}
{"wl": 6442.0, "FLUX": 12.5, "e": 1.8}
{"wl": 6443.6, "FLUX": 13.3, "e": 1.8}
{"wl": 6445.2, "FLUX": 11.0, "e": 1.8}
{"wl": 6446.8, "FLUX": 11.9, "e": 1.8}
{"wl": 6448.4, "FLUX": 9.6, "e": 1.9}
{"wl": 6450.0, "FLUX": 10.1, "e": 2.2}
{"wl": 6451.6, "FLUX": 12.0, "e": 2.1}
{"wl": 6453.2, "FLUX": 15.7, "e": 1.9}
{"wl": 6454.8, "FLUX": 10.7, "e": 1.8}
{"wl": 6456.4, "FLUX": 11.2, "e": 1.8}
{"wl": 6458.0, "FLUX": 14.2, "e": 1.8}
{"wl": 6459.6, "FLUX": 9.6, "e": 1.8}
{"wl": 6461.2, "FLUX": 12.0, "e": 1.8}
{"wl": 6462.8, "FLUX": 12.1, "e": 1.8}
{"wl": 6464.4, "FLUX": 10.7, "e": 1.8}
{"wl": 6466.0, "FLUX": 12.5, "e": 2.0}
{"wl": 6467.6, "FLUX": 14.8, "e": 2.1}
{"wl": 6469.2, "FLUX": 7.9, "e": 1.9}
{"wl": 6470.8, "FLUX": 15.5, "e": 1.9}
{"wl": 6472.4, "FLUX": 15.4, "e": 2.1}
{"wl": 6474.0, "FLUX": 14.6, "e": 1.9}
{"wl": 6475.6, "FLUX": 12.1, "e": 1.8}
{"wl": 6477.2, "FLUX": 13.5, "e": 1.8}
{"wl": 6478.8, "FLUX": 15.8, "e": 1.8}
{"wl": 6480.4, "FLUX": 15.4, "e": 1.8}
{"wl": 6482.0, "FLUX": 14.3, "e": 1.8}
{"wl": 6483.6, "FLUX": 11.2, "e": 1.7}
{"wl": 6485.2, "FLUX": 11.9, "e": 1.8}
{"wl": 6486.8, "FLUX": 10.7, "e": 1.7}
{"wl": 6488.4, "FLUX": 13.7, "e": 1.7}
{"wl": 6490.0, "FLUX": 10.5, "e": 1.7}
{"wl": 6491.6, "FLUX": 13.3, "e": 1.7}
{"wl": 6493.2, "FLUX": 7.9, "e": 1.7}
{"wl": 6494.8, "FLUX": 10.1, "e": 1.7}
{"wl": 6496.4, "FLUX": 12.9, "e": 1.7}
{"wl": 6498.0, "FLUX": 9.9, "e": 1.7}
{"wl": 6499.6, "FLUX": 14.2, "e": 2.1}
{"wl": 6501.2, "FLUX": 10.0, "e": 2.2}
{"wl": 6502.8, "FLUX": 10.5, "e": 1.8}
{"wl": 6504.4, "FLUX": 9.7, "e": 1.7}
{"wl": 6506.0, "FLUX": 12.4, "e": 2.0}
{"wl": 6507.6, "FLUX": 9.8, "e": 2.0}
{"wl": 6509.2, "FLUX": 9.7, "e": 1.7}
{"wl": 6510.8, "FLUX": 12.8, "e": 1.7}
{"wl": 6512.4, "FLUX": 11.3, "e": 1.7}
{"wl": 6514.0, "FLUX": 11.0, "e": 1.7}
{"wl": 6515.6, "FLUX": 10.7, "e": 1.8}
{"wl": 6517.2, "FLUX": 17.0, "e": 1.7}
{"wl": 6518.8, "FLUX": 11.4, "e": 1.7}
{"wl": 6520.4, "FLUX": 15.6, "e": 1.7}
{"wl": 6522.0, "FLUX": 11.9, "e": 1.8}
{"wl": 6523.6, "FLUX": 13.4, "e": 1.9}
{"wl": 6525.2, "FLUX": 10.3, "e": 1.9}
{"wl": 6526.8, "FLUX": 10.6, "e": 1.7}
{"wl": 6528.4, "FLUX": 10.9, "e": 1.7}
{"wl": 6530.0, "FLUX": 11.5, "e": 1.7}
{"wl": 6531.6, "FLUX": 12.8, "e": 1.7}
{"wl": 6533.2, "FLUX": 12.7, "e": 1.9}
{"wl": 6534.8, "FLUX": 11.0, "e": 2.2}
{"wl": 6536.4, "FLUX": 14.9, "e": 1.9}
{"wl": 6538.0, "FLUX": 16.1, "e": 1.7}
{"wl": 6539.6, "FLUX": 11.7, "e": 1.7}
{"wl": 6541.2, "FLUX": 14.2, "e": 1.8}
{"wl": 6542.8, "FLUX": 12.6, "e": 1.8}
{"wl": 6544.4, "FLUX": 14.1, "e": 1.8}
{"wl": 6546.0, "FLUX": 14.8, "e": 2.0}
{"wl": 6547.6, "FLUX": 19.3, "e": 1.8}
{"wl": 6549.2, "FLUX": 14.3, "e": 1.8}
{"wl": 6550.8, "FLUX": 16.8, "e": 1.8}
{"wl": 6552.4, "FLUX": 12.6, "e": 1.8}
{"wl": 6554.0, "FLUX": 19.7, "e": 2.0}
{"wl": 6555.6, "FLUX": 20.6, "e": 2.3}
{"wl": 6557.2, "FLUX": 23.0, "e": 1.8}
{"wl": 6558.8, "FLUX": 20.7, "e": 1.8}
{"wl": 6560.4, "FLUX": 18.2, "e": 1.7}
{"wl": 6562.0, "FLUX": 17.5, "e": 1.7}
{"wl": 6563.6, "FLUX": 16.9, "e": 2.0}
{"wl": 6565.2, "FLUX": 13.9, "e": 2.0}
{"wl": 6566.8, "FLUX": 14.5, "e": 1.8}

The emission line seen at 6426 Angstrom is H-beta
